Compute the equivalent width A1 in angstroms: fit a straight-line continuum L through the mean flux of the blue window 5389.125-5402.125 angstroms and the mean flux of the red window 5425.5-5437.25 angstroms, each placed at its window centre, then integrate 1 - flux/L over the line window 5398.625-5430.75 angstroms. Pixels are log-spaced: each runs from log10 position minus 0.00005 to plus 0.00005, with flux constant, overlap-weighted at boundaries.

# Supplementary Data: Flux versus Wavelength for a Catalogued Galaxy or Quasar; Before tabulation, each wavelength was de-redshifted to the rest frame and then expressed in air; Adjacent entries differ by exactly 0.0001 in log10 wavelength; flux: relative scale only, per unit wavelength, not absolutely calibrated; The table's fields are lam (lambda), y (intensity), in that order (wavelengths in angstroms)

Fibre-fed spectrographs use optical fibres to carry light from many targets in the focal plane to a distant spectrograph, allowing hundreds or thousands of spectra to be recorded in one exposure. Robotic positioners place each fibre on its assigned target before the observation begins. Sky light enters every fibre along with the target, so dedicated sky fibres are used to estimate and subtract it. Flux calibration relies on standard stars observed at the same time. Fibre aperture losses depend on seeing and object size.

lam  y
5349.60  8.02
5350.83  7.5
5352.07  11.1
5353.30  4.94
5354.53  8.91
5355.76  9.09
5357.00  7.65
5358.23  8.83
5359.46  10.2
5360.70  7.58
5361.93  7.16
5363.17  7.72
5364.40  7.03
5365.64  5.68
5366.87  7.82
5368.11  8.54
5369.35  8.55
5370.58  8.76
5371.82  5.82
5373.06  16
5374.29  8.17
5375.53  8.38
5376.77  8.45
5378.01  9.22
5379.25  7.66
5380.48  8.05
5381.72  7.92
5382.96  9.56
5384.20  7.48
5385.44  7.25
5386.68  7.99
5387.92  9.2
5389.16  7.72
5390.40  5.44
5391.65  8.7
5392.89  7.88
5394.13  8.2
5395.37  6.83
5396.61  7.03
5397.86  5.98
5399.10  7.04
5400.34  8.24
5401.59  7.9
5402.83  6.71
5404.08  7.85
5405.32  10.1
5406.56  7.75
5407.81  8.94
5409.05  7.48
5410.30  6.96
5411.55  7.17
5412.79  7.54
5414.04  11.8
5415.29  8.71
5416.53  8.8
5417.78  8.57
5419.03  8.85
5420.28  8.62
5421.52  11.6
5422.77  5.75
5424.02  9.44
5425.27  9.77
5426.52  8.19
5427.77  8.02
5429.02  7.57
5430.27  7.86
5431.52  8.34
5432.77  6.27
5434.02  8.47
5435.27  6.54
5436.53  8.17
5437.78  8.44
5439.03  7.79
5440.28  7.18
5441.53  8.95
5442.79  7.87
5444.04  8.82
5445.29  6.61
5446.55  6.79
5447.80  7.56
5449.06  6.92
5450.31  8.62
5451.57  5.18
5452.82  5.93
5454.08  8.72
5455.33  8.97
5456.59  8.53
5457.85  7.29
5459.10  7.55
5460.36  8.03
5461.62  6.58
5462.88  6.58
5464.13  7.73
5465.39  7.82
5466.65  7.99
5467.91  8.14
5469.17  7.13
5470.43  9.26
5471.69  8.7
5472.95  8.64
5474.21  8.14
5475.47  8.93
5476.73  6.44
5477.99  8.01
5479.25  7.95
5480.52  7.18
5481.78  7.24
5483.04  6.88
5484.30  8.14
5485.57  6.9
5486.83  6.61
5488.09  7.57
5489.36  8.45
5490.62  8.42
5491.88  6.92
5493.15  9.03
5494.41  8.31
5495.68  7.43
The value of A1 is -3.3 angstroms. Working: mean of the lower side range 7.34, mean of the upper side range 7.79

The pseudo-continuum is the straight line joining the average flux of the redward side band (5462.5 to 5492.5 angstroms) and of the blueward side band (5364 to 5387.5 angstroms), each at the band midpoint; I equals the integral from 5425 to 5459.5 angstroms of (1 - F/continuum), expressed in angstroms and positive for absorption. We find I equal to 1.0 angstroms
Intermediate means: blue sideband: 8.35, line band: 7.73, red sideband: 7.75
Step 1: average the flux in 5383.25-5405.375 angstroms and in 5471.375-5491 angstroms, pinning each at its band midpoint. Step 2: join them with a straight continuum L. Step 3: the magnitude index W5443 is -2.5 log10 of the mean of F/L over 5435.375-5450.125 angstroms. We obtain -0.01 mag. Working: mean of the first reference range 7.61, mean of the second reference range 7.74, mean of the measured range 7.72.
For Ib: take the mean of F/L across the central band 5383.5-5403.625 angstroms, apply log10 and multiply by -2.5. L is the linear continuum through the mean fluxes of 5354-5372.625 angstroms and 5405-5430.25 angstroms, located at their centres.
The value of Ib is 0.11 mag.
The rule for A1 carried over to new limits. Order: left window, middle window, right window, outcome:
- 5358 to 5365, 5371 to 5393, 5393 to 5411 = -1.53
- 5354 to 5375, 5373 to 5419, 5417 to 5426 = 2.96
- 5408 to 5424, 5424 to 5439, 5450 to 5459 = 0.23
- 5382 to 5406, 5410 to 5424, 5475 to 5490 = -1.77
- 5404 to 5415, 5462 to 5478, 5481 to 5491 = -0.51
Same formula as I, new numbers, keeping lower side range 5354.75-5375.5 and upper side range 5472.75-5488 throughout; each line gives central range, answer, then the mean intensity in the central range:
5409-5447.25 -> -1.0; 8.17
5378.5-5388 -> 0.2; 8.1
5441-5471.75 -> 0.3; 7.67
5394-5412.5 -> 1.2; 7.6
